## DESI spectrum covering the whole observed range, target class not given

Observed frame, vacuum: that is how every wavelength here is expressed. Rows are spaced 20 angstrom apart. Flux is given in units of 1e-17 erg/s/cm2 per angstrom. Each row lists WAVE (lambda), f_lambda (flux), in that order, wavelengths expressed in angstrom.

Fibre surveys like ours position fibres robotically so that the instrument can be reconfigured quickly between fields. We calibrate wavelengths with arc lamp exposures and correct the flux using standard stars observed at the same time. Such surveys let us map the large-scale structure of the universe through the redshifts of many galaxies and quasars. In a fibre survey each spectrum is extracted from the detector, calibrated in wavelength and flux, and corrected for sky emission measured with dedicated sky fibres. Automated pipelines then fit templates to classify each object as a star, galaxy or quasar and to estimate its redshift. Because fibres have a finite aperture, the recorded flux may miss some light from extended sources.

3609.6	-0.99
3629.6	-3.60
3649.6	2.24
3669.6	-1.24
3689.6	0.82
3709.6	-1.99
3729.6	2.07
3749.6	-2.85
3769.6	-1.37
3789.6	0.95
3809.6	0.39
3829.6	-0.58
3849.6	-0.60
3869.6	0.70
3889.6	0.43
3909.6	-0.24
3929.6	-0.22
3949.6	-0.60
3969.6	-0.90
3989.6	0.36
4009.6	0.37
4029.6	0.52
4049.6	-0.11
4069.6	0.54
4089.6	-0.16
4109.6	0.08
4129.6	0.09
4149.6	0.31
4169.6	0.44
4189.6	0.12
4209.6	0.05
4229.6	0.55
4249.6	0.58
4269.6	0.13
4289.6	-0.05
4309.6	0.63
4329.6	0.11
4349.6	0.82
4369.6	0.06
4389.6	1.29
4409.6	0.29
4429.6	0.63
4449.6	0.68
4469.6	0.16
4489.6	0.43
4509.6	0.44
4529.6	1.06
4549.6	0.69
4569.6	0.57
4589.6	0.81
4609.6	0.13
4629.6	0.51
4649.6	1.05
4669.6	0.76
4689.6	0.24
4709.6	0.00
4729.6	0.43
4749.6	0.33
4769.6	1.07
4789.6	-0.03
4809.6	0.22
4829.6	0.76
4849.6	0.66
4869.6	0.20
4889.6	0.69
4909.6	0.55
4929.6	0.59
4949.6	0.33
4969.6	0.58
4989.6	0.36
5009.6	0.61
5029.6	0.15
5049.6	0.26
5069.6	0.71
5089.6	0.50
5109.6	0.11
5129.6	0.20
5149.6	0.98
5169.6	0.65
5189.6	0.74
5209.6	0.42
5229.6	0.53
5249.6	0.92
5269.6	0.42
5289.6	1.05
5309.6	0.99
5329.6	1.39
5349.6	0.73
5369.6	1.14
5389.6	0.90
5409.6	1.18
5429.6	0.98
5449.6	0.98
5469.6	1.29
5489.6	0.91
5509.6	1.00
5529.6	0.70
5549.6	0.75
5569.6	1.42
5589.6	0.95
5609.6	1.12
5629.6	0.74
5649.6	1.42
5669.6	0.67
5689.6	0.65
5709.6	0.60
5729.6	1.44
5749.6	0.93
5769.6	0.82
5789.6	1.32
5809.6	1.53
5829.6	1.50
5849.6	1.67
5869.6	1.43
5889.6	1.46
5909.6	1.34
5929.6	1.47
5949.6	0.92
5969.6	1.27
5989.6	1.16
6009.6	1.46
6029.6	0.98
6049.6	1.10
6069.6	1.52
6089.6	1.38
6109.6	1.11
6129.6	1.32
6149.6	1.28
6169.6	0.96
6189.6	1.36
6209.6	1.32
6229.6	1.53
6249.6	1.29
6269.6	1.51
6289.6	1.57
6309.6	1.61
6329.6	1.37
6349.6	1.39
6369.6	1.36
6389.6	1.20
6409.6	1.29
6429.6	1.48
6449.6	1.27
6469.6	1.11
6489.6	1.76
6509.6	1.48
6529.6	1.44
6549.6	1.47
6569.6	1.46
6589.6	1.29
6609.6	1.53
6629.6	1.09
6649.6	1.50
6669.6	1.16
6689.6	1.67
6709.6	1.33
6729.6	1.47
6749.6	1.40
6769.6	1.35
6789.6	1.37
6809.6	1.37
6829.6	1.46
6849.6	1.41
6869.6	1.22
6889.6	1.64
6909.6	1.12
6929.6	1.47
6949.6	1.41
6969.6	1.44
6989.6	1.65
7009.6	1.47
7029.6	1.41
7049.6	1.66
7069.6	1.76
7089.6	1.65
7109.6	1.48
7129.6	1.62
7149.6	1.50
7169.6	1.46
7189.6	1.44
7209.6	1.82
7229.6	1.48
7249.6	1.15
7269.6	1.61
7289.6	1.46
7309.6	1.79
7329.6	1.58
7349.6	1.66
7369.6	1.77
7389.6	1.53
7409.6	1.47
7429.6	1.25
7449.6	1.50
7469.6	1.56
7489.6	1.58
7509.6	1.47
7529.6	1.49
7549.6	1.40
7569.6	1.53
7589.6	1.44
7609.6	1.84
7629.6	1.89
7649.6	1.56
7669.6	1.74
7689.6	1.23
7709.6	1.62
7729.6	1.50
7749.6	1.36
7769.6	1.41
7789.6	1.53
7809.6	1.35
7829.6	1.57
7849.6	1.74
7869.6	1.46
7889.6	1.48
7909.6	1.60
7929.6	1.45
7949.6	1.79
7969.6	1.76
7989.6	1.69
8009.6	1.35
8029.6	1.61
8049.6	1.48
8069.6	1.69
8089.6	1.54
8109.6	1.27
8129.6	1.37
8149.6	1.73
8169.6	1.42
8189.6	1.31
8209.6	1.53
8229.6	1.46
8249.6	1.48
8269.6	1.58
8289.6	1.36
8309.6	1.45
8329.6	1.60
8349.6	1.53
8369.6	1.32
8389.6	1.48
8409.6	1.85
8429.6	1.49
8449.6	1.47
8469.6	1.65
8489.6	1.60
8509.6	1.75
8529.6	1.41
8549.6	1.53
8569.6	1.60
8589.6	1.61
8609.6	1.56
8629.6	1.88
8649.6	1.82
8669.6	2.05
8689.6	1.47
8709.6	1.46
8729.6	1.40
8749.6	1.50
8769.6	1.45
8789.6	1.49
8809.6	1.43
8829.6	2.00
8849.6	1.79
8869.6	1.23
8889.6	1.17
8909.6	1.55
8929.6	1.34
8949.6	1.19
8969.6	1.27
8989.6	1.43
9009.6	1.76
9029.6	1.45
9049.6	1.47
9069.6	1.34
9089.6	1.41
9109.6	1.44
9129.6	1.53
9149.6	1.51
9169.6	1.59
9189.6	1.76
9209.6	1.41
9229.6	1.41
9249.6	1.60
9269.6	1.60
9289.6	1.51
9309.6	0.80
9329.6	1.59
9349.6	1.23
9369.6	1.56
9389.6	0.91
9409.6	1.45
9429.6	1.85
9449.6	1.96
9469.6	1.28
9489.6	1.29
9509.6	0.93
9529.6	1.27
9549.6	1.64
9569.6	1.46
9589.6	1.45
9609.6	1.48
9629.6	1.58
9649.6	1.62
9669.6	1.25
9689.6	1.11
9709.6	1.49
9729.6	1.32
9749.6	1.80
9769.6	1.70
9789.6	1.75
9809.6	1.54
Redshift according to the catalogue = 0.314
